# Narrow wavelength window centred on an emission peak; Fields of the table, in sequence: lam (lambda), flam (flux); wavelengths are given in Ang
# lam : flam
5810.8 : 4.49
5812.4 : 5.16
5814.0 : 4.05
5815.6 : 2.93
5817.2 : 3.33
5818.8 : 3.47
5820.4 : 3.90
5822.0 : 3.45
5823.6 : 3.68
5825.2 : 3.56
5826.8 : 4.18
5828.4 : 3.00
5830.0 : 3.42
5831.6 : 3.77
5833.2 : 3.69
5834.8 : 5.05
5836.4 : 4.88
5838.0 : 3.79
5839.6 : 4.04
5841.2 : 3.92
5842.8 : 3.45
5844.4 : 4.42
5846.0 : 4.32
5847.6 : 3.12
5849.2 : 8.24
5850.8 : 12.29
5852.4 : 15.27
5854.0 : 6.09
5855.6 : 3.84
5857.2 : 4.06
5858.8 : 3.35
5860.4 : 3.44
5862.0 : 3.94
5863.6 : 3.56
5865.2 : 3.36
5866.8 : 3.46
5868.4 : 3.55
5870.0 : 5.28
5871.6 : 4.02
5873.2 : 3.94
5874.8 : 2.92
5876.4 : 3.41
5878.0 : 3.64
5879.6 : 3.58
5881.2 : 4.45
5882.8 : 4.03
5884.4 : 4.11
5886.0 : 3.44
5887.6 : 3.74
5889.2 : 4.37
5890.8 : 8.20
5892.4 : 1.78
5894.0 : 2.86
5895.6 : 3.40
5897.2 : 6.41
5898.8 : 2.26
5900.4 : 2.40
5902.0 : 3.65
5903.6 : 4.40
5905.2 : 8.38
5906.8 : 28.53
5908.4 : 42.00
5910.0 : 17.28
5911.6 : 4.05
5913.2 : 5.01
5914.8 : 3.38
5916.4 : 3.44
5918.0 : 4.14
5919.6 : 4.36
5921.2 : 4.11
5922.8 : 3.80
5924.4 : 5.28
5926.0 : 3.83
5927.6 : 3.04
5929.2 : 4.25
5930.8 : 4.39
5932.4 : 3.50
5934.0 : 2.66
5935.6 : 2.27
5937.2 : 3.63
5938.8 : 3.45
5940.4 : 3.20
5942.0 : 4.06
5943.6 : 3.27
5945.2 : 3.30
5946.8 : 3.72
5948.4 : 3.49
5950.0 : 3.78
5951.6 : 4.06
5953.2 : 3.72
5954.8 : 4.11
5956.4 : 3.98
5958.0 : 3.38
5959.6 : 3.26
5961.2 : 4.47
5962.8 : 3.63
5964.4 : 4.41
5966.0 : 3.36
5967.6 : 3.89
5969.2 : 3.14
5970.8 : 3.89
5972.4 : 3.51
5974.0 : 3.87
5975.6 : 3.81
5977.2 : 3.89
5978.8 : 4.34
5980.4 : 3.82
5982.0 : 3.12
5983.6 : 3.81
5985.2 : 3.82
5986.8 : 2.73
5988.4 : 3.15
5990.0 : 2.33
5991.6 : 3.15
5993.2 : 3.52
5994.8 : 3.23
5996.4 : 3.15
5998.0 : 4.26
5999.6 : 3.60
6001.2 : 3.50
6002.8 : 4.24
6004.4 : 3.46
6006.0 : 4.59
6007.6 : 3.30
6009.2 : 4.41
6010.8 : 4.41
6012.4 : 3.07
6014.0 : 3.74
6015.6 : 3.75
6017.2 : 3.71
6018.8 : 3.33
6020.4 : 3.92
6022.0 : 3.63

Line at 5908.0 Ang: [O III] 5007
